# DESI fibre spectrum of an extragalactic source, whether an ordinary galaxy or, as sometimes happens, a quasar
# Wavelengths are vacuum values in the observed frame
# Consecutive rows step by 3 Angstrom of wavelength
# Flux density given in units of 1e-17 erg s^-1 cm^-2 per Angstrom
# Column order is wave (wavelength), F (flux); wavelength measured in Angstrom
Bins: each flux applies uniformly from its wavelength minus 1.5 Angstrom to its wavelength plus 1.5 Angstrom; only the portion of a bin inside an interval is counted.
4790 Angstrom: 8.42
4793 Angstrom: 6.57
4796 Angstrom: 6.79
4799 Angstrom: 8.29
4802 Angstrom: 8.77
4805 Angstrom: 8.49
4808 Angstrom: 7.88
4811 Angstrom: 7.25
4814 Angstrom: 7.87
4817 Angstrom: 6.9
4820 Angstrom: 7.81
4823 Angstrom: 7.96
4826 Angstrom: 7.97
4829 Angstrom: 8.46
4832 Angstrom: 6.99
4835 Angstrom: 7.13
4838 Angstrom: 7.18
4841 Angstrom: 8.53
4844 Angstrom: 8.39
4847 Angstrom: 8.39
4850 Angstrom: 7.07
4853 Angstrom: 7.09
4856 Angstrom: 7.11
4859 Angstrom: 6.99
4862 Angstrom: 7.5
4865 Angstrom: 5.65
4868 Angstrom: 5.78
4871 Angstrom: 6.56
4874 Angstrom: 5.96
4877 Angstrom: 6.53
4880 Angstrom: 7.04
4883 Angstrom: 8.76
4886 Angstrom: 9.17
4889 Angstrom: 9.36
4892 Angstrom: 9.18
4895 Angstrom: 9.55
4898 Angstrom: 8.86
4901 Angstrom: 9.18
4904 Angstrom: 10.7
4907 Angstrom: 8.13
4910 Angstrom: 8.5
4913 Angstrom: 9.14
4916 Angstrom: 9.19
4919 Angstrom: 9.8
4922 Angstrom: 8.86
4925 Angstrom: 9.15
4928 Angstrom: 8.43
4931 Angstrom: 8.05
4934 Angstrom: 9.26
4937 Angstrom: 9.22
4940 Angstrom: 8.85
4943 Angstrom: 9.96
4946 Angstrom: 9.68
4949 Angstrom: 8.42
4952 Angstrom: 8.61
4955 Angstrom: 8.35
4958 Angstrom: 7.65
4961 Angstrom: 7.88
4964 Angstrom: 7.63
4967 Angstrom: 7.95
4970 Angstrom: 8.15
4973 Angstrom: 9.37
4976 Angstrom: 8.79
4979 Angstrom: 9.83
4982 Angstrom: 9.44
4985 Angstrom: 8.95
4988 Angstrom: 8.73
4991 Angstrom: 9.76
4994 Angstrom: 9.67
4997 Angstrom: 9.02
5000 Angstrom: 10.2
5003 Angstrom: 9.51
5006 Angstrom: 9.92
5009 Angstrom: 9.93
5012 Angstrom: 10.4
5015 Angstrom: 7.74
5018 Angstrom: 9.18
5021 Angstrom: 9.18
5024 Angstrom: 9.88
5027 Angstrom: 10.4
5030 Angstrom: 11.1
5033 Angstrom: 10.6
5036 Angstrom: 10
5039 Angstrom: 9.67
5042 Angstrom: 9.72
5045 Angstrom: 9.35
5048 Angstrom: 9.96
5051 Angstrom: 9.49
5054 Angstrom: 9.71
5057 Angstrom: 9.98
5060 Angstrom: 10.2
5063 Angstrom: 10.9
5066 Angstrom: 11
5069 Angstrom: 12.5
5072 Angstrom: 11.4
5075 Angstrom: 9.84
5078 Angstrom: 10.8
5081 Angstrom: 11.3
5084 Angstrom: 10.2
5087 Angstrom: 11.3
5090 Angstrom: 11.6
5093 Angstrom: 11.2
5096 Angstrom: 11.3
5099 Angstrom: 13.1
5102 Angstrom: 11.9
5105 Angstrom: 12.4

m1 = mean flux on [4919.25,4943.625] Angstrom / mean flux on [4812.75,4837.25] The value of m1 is 1.18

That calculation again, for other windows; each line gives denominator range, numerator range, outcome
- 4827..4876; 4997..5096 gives 1.43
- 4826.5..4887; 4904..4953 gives 1.23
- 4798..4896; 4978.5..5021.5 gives 1.23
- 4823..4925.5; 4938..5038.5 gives 1.15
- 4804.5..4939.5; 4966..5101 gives 1.25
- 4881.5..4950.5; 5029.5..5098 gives 1.16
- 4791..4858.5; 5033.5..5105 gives 1.40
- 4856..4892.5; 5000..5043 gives 1.34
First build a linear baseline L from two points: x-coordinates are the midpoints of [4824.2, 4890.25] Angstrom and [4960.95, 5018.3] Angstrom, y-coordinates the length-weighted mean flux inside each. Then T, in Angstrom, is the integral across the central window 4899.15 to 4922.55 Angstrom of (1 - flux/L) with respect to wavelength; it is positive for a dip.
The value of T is -3.10 Angstrom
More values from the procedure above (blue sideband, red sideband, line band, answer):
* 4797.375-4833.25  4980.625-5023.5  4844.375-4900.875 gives 4.9 Angstrom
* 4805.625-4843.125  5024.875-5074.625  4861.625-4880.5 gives 4.4 Angstrom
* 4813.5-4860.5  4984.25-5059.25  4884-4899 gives -1.8 Angstrom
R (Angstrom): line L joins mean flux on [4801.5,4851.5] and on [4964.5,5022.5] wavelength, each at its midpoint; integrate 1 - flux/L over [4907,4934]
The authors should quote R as -0.8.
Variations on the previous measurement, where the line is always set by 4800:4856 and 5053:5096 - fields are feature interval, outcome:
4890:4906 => -1.5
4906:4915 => 0.2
